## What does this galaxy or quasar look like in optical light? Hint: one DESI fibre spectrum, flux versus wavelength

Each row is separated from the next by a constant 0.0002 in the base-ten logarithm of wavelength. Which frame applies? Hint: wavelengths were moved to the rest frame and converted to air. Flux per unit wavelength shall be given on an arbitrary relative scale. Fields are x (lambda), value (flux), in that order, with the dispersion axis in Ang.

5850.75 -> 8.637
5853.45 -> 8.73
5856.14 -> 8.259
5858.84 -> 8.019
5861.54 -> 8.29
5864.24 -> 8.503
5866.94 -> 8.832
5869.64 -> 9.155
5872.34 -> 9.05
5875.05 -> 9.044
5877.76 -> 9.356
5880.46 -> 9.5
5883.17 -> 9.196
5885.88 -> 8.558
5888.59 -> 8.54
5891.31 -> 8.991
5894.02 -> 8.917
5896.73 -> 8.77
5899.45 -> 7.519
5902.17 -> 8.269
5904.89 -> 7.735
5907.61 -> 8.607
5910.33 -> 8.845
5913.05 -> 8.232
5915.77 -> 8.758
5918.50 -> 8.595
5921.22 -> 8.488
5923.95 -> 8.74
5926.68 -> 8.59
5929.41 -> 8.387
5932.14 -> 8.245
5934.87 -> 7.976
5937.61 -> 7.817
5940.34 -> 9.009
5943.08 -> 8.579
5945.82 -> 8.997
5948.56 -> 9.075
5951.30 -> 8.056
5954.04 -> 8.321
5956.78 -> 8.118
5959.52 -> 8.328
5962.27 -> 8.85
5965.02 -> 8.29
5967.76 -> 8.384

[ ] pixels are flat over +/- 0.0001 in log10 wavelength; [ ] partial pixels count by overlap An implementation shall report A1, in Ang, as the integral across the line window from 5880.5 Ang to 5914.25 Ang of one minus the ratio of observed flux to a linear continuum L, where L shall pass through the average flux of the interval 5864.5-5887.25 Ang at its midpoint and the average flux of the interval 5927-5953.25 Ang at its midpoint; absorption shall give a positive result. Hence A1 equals 1.2 Ang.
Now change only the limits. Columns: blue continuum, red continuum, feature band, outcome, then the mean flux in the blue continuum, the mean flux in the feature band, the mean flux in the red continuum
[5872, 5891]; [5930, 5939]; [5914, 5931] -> -0.6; 9.03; 8.58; 8.05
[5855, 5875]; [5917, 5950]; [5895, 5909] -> 0.6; 8.62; 8.2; 8.54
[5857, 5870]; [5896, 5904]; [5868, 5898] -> -2.6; 8.5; 9.01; 8.11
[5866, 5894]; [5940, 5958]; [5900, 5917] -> 0.9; 9.02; 8.36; 8.57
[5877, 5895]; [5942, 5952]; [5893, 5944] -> 2.5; 9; 8.42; 8.72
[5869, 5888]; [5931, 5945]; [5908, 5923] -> 0.1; 9.1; 8.59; 8.35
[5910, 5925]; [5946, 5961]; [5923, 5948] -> 0.0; 8.59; 8.5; 8.43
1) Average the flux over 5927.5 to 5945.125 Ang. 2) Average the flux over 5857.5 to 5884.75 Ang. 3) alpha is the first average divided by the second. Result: 0.9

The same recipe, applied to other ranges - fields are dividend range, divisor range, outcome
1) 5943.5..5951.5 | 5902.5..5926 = 1.03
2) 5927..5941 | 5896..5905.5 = 1.03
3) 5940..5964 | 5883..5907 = 1.01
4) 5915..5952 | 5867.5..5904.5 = 0.97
